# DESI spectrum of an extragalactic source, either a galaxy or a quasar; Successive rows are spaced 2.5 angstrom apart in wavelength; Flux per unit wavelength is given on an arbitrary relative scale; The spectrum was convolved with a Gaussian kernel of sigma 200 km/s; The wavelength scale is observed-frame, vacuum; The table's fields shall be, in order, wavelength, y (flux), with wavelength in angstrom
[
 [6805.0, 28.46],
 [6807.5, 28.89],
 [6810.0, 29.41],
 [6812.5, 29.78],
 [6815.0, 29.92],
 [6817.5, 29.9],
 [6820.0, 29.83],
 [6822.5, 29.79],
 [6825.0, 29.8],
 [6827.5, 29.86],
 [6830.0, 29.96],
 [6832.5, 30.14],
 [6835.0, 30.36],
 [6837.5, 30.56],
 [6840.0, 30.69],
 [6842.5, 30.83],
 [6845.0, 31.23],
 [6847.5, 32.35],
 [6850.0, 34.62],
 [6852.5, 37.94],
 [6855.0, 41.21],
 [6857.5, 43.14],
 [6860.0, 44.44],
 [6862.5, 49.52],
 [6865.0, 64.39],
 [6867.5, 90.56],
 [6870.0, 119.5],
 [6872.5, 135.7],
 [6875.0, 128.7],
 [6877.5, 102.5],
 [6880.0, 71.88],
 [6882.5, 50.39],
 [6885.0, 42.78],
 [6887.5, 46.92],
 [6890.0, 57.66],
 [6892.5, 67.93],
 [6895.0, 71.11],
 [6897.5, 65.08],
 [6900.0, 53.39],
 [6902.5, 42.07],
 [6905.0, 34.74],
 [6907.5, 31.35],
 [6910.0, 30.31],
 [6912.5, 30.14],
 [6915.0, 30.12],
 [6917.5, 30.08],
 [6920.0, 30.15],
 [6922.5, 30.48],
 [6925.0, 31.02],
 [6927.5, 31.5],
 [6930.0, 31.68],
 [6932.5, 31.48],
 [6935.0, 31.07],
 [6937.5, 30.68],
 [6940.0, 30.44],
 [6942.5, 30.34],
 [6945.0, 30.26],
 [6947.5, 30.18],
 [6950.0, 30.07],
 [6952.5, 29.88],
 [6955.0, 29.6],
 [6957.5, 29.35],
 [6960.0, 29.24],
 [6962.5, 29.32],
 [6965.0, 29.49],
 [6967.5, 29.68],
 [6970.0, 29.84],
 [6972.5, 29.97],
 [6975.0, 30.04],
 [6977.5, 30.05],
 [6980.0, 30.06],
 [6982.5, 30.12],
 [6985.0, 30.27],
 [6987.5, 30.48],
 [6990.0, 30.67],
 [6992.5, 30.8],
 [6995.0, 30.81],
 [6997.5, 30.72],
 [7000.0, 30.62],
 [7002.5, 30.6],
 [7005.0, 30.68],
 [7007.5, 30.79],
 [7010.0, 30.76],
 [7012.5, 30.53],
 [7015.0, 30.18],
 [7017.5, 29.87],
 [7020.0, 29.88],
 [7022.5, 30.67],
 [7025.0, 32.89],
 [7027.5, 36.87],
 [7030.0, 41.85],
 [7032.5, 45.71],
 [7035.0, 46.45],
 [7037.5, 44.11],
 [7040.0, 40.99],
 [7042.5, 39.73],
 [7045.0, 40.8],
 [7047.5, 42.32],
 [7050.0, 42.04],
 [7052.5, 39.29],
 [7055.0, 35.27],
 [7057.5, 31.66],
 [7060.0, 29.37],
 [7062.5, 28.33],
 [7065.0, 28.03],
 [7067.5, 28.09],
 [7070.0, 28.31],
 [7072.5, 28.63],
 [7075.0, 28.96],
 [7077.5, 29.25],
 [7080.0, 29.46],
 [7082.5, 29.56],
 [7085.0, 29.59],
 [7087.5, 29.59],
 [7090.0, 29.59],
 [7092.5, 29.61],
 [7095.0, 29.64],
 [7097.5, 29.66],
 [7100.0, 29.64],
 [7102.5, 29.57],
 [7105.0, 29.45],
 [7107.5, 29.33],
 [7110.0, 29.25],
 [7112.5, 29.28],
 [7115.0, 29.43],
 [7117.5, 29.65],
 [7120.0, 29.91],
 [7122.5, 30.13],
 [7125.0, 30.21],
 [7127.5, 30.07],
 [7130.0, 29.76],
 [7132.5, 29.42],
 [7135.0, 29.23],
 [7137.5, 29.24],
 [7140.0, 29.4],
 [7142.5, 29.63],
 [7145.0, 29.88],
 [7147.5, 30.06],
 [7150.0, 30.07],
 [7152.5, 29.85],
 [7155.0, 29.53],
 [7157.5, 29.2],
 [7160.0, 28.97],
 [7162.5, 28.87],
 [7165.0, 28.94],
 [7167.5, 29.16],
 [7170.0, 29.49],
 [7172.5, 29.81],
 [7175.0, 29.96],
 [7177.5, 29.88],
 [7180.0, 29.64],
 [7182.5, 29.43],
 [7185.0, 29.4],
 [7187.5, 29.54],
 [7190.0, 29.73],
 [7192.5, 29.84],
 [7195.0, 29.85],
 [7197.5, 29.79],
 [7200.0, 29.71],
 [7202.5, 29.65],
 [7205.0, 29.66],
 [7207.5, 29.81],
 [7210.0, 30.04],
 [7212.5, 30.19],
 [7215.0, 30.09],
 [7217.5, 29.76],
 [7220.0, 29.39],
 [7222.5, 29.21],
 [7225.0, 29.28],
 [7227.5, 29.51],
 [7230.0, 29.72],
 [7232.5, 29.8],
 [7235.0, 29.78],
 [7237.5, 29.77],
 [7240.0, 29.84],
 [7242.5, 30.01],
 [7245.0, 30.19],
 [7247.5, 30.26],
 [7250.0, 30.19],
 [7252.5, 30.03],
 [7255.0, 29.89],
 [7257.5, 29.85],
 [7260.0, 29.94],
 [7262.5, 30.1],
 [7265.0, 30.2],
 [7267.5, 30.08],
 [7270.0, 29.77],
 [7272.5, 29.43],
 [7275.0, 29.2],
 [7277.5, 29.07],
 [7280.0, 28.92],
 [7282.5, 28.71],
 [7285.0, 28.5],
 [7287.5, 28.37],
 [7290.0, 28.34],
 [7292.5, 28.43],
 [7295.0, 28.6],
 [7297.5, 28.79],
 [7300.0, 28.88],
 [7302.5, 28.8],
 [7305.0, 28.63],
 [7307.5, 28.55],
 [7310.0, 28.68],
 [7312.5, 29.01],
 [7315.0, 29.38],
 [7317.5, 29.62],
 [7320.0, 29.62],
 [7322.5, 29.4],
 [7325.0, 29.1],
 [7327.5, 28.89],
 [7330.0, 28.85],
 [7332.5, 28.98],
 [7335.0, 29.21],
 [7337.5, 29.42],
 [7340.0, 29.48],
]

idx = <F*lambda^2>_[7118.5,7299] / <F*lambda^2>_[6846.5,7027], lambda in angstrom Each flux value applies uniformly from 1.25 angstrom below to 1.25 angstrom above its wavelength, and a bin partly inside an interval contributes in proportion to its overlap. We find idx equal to 0.77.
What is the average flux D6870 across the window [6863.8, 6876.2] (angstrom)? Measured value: 108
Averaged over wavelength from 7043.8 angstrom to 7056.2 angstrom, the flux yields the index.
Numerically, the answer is 40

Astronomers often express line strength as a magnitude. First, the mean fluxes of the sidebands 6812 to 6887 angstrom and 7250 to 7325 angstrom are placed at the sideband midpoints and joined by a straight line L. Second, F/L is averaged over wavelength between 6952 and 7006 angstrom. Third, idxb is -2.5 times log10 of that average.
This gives 0.42 mag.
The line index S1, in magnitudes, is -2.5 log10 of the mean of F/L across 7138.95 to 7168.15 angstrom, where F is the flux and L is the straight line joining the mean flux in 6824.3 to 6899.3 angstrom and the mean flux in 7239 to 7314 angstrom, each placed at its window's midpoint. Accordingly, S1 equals 0.253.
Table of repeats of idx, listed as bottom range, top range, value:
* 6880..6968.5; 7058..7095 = 0.81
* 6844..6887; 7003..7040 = 0.56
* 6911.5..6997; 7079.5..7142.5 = 1.02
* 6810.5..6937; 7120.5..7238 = 0.70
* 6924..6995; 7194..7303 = 1.06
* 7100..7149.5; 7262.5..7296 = 1.02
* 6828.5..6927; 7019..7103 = 0.70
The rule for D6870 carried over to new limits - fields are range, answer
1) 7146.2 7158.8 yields 29.7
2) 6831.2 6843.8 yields 30.5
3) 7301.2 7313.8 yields 28.7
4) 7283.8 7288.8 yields 28.4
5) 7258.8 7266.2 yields 30.1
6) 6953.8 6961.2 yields 29.4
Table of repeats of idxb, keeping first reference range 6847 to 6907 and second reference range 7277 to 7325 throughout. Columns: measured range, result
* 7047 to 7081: 0.454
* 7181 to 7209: 0.256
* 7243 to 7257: 0.102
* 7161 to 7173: 0.337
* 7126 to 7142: 0.397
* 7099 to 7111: 0.459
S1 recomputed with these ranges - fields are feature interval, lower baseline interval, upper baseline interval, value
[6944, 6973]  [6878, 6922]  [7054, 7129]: 0.365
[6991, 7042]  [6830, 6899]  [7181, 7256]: 0.311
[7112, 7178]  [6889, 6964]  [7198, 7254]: 0.070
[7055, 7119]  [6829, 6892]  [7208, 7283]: 0.353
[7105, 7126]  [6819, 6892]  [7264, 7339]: 0.298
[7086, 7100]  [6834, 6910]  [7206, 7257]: 0.332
